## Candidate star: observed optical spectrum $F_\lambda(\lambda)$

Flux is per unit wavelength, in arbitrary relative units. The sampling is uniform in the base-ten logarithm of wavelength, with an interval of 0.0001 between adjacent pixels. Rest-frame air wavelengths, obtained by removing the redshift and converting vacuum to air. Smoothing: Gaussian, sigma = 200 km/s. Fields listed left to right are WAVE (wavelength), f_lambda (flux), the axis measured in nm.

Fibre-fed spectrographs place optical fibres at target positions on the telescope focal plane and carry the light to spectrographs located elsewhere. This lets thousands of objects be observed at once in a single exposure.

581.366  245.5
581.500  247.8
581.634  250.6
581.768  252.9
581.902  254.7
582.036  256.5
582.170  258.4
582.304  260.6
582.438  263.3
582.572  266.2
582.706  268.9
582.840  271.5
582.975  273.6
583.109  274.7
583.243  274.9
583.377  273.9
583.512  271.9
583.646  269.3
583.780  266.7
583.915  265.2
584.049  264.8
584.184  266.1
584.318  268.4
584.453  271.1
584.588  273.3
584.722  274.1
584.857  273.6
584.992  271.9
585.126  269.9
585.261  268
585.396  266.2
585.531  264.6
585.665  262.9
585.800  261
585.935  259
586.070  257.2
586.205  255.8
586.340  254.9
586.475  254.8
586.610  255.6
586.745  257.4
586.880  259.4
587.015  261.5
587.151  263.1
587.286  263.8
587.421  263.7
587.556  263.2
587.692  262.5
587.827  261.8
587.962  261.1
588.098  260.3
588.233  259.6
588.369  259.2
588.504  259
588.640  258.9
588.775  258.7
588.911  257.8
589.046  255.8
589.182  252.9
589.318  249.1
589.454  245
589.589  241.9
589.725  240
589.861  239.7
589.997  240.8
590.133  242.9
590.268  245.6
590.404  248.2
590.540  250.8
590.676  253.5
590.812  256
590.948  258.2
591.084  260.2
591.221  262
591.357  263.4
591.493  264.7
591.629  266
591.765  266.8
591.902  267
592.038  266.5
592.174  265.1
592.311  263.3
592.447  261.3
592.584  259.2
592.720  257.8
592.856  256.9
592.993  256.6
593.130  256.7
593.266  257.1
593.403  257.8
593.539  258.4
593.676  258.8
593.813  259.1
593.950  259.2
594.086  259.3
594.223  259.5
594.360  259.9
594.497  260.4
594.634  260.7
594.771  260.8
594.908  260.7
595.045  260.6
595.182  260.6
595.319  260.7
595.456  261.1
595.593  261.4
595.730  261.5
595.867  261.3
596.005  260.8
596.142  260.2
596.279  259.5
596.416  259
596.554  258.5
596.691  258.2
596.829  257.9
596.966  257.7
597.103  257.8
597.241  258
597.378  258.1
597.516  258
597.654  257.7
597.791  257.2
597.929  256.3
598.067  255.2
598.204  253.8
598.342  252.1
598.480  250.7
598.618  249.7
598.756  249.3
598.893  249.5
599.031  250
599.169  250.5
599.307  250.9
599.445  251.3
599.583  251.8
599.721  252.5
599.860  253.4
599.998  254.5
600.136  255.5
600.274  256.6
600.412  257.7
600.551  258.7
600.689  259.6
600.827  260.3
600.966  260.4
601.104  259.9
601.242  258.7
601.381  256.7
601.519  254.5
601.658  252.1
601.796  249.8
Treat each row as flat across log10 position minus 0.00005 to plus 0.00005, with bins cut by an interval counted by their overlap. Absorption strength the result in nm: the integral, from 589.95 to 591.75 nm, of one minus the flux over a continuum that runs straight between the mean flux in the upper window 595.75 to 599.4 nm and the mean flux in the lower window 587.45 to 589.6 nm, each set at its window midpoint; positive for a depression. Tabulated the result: 0.01 nm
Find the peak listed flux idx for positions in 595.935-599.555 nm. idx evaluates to 260.8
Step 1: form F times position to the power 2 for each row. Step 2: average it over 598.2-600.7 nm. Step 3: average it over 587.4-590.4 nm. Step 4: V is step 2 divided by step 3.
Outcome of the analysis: 1.03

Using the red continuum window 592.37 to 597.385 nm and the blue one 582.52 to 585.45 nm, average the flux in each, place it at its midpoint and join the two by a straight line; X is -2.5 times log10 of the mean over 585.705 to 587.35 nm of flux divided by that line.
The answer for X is 0.037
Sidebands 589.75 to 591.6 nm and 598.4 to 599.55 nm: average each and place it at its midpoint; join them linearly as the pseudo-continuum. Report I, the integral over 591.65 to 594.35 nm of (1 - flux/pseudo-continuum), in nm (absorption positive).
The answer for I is -0.09 nm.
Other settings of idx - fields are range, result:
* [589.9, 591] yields 258.2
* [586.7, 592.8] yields 267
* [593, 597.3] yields 261.5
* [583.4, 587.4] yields 274.1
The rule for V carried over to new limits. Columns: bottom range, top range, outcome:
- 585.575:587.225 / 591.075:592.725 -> 1.04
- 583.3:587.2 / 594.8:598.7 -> 1.01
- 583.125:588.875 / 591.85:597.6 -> 1.01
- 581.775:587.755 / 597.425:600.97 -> 1.01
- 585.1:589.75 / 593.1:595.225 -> 1.03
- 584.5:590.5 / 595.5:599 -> 1.03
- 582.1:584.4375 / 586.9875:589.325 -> 0.98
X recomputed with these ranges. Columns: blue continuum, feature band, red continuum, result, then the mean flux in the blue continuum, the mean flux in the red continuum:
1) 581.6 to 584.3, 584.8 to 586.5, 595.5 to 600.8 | 0.00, 266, 256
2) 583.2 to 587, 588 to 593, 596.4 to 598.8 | 0.02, 265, 256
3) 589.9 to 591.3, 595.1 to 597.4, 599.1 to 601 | -0.03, 252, 255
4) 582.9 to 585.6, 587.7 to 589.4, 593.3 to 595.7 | 0.03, 270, 260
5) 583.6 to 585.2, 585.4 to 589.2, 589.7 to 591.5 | 0.01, 270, 252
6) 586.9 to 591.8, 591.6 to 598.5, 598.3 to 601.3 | -0.02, 256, 254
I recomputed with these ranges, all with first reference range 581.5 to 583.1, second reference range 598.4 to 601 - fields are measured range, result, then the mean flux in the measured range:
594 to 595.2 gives -0.020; 260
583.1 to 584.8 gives -0.062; 270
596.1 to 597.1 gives -0.014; 259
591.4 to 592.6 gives -0.035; 265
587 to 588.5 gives -0.015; 262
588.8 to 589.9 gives 0.042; 248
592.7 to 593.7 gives -0.003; 257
